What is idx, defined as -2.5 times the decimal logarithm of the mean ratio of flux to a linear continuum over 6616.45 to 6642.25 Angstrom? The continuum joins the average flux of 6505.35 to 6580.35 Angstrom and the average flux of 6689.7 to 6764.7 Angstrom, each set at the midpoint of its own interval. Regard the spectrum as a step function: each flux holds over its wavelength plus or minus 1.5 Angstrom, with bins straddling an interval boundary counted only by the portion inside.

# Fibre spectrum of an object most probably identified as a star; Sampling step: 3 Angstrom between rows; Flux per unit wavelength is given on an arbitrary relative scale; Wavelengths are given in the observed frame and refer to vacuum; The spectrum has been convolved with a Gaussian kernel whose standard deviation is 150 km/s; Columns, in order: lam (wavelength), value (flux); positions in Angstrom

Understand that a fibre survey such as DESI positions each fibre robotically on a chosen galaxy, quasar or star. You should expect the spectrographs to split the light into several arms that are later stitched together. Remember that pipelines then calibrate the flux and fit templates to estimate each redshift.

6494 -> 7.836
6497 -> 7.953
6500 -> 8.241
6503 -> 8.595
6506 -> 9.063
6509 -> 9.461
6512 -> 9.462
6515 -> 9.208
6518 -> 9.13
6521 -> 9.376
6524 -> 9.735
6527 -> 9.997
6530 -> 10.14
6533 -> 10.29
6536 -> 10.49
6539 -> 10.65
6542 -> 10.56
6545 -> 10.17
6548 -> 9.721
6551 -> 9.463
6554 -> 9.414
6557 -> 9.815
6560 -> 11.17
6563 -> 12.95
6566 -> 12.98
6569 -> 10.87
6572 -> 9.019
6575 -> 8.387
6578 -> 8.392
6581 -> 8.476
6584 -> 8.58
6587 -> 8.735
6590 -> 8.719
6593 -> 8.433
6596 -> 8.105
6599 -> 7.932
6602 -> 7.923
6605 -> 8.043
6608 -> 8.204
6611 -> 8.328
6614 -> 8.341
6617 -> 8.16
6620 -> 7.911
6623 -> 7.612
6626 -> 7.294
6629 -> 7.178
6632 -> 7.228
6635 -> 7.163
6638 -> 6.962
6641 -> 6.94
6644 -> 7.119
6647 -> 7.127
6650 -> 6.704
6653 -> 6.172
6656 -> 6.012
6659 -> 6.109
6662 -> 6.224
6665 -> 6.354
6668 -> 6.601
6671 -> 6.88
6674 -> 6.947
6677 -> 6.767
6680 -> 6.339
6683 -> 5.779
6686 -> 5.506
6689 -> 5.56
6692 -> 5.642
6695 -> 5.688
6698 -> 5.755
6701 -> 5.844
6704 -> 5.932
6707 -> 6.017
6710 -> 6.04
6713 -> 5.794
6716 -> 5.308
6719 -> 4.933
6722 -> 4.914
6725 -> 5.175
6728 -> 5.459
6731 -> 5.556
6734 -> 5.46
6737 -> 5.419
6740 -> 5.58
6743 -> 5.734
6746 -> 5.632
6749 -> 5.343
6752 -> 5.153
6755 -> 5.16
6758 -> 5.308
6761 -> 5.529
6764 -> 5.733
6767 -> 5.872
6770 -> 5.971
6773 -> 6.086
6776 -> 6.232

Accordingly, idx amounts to 0.08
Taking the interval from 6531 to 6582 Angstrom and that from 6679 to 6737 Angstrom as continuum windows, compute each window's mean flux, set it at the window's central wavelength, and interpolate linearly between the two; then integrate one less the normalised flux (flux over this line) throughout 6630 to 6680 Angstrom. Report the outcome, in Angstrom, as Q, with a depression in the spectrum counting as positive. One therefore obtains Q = 3.4 Angstrom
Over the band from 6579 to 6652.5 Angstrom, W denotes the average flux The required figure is 7.78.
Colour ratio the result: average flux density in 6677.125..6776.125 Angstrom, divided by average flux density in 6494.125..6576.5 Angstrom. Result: 0.57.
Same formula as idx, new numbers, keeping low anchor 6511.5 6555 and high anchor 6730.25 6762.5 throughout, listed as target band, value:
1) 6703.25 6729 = 0.11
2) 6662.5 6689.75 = 0.10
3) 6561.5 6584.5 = -0.11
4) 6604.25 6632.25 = 0.03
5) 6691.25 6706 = 0.11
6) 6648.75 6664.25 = 0.17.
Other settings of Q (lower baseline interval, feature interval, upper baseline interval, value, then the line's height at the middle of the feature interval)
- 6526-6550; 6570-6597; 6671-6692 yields 1.08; 8.95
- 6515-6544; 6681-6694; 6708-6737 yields 1.24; 6.25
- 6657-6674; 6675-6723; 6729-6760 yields 2.18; 6.03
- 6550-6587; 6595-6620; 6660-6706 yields 1.44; 8.62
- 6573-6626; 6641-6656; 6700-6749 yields 0.96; 7.18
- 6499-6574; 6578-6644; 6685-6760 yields 2.40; 8.2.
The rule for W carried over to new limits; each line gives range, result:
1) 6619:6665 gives 6.89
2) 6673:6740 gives 5.71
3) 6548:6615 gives 9.21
